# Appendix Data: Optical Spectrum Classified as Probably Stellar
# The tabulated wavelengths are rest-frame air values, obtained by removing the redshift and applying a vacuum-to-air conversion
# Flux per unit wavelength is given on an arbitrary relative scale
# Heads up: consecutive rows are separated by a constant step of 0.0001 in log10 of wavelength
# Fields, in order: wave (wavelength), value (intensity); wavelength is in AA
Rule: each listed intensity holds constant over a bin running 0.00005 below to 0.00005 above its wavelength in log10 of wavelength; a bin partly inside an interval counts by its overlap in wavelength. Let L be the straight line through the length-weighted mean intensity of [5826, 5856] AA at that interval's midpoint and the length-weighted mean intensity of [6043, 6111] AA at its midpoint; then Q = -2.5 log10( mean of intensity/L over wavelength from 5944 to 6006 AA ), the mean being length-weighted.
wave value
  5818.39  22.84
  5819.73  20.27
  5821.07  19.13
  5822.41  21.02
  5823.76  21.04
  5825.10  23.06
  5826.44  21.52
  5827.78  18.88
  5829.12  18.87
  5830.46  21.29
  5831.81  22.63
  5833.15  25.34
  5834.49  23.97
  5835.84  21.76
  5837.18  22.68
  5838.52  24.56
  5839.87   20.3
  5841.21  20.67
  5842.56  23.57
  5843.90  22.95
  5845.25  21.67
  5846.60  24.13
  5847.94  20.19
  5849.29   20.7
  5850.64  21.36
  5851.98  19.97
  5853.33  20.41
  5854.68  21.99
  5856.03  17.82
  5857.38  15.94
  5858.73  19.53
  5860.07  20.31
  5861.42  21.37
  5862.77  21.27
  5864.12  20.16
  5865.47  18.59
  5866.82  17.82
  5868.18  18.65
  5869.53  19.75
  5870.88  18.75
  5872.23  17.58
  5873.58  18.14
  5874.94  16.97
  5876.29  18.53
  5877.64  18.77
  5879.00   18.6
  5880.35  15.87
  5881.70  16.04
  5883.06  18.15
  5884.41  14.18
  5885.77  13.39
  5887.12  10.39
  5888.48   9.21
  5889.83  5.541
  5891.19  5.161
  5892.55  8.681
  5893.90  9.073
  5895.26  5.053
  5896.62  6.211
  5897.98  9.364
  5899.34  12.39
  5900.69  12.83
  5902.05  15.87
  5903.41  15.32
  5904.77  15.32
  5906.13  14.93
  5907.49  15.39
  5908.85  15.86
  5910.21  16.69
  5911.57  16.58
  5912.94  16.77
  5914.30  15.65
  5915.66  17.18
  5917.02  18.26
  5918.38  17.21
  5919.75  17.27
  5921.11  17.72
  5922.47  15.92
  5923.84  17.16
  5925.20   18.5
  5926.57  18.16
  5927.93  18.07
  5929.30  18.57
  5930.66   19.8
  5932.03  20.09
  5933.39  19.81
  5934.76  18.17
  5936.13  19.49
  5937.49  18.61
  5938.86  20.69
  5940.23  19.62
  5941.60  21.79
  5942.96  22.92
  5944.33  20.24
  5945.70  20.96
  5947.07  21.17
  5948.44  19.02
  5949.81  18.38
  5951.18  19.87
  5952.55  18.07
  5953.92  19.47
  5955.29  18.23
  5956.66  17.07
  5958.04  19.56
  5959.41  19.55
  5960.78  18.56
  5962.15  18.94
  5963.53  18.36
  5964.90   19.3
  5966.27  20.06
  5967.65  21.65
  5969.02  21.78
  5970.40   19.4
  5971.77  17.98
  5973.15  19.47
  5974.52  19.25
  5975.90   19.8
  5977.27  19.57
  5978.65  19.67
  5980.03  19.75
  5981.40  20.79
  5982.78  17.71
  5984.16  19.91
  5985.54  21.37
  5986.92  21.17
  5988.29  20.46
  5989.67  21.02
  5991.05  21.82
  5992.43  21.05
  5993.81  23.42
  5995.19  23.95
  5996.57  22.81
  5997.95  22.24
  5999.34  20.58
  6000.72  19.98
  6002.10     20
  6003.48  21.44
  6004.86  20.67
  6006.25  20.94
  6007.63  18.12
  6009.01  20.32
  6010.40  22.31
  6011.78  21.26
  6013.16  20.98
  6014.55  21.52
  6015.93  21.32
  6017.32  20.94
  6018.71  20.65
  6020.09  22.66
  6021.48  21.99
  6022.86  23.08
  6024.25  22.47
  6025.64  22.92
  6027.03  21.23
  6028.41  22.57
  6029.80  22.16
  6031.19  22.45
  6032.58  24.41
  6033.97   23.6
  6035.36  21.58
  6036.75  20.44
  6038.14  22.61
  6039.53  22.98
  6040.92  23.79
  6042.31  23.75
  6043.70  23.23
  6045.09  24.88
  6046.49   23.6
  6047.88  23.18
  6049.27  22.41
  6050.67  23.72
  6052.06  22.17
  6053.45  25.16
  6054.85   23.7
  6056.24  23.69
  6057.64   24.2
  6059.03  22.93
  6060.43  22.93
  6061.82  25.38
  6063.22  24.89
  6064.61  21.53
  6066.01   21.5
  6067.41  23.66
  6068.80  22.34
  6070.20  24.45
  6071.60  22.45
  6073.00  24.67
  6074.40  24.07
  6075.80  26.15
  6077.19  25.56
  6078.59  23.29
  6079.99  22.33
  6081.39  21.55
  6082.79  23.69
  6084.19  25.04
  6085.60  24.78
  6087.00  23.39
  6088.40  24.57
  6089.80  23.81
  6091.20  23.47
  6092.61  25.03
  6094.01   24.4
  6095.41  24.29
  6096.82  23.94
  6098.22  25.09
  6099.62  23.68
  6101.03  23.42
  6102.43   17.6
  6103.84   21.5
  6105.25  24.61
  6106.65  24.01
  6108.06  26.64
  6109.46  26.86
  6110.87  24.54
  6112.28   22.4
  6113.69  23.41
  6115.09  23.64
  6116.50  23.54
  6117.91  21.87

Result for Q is 0.139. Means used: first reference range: 21.7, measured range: 20.1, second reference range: 23.7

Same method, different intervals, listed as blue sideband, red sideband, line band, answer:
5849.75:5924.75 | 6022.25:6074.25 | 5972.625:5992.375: 0.00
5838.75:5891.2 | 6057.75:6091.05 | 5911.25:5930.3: 0.14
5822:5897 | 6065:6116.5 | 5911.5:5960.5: 0.07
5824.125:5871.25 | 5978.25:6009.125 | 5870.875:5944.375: 0.30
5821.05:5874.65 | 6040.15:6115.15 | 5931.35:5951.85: 0.10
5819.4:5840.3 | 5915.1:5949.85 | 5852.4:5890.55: 0.19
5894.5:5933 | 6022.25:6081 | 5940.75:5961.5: -0.11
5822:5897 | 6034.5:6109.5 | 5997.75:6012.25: 0.06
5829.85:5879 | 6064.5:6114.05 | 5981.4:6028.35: 0.06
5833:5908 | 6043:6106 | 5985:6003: -0.02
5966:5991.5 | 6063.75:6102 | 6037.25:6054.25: -0.05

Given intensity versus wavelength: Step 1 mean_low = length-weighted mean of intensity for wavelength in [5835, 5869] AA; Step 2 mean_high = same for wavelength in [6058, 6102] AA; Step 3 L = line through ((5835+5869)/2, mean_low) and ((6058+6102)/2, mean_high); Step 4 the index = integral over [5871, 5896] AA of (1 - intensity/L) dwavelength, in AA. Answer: 9.2 AA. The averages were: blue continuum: 20.7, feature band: 13.4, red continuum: 23.8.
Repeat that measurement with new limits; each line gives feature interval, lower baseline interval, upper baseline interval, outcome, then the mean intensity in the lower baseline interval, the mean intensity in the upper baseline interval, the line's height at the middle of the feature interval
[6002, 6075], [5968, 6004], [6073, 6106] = -1.22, 20.6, 23.7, 22.2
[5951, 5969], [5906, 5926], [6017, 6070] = -0.27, 16.8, 23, 18.9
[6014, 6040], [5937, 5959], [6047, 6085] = 0.15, 19.7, 23.6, 22.3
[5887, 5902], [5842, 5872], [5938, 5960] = 8.44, 20.3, 19.8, 20.1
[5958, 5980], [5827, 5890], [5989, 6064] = 1.80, 19.2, 22.4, 21.3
